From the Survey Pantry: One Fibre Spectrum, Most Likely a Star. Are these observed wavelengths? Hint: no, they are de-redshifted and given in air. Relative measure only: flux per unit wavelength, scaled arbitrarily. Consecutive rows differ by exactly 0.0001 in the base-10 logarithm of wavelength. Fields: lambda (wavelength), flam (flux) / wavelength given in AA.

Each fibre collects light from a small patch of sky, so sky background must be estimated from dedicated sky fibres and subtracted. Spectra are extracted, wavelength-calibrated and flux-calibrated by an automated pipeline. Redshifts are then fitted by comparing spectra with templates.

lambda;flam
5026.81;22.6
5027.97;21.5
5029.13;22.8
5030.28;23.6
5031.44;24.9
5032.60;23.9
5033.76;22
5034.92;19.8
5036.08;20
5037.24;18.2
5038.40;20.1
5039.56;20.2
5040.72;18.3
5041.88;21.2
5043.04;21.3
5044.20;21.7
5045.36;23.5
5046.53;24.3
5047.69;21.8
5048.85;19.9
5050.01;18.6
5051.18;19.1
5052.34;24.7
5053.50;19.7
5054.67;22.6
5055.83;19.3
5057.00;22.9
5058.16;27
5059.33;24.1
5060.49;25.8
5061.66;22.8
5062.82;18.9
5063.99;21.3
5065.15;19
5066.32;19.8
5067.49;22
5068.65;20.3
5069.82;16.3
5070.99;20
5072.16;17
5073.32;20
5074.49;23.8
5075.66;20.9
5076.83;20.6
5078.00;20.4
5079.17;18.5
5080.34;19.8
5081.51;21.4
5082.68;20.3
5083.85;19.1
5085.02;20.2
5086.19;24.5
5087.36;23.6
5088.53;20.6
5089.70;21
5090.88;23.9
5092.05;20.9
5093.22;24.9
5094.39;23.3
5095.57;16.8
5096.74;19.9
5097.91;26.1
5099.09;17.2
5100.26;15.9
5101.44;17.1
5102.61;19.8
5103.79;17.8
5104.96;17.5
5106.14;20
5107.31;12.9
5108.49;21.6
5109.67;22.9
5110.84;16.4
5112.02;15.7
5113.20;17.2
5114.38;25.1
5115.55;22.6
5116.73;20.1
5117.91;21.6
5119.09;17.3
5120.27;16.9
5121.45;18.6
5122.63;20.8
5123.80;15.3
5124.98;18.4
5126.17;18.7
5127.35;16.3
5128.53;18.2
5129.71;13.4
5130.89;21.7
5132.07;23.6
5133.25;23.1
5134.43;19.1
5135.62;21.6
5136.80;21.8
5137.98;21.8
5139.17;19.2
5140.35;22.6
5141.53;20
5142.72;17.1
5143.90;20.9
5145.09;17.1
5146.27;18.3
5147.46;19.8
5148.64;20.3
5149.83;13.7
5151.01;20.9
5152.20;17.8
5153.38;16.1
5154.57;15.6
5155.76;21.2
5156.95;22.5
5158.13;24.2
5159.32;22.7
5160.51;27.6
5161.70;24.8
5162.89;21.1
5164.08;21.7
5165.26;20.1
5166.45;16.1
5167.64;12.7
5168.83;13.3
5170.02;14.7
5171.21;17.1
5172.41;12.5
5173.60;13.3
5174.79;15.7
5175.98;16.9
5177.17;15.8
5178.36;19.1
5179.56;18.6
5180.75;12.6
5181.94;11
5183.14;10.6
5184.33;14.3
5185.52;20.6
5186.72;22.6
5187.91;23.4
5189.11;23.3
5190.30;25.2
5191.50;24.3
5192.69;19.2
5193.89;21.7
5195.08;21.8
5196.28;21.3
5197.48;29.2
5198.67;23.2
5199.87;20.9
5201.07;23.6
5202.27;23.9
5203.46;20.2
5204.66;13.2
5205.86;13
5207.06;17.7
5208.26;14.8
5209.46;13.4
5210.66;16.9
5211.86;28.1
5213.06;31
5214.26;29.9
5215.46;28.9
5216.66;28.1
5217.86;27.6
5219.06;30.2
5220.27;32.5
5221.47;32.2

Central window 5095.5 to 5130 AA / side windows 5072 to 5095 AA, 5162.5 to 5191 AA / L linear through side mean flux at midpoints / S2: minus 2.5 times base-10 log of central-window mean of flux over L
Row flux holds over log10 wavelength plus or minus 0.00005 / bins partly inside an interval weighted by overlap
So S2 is 0.08 mag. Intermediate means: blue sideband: 21.3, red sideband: 17.2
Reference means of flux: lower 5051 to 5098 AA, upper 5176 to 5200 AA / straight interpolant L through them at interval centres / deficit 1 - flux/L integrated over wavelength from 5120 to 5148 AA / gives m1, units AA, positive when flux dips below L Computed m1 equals 1.6 AA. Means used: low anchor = 21.3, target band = 19.4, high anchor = 19.8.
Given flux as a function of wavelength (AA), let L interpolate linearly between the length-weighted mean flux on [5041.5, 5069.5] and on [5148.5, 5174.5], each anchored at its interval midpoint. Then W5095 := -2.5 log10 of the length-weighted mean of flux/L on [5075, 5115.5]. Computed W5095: 0.02 mag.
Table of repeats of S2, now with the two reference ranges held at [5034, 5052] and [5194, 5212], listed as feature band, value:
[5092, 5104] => 0.02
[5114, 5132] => 0.07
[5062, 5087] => 0.01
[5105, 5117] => 0.05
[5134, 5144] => -0.01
